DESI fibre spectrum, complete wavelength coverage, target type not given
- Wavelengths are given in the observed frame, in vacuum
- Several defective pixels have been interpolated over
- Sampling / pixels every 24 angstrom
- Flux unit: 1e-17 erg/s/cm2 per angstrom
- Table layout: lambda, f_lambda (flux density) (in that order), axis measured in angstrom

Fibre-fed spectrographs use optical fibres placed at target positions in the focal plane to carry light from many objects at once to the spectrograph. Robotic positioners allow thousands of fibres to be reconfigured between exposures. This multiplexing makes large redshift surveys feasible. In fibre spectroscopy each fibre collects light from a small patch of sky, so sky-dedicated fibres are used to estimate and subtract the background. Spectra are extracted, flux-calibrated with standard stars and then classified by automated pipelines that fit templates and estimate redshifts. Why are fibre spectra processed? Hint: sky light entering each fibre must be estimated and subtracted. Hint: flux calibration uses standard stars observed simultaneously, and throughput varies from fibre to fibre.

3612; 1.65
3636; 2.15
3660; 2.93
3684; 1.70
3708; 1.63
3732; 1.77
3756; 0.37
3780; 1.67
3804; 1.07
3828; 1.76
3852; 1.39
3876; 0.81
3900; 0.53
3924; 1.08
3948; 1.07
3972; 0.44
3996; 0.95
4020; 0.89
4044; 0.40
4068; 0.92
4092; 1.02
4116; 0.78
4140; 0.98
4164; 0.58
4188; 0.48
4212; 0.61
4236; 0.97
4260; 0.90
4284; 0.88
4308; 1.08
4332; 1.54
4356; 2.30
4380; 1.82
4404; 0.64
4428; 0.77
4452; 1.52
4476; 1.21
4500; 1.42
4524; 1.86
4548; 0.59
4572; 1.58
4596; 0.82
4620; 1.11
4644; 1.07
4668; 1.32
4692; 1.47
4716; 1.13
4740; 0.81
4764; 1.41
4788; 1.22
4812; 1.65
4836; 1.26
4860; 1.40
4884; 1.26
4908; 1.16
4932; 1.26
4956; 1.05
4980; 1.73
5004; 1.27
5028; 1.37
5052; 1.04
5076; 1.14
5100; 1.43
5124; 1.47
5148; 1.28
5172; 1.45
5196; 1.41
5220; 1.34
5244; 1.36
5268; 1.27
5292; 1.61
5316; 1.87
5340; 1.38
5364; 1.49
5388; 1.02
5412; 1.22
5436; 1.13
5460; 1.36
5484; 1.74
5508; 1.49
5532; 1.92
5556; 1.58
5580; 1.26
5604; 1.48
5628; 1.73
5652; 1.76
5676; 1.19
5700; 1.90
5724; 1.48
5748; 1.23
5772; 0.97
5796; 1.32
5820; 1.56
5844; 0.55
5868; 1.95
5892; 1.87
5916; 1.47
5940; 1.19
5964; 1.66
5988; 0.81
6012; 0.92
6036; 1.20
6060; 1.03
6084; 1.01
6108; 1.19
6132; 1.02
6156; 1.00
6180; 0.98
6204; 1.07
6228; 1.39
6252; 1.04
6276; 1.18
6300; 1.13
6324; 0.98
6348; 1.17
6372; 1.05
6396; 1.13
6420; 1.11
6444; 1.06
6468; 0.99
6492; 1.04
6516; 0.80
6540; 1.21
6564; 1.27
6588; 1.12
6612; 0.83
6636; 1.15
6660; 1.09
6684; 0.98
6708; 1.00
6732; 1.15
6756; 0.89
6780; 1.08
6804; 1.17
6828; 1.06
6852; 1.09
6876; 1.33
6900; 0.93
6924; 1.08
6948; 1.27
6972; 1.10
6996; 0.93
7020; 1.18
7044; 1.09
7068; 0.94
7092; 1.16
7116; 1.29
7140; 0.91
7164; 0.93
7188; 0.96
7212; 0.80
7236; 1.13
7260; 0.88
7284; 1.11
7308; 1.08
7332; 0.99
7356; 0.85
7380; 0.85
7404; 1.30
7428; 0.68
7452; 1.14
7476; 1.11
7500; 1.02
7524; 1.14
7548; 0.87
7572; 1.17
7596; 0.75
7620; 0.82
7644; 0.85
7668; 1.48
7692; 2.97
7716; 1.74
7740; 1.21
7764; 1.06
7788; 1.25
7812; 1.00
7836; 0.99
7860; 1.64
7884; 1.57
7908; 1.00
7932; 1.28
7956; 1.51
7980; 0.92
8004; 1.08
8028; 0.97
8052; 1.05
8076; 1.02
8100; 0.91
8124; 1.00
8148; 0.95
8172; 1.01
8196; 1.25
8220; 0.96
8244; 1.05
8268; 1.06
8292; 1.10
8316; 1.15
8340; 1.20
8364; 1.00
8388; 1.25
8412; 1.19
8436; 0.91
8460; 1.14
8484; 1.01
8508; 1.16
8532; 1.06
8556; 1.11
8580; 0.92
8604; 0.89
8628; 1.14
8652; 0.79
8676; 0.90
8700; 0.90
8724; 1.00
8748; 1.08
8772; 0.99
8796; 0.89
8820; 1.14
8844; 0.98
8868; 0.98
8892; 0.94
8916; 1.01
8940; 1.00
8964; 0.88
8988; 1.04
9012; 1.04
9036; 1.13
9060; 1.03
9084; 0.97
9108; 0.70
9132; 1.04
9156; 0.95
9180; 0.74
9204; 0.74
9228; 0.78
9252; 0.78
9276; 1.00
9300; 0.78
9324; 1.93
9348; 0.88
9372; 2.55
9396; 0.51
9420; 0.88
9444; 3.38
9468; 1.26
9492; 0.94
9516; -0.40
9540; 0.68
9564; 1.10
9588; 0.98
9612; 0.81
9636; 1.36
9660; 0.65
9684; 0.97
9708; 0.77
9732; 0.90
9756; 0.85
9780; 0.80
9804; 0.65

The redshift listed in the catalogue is 0.171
